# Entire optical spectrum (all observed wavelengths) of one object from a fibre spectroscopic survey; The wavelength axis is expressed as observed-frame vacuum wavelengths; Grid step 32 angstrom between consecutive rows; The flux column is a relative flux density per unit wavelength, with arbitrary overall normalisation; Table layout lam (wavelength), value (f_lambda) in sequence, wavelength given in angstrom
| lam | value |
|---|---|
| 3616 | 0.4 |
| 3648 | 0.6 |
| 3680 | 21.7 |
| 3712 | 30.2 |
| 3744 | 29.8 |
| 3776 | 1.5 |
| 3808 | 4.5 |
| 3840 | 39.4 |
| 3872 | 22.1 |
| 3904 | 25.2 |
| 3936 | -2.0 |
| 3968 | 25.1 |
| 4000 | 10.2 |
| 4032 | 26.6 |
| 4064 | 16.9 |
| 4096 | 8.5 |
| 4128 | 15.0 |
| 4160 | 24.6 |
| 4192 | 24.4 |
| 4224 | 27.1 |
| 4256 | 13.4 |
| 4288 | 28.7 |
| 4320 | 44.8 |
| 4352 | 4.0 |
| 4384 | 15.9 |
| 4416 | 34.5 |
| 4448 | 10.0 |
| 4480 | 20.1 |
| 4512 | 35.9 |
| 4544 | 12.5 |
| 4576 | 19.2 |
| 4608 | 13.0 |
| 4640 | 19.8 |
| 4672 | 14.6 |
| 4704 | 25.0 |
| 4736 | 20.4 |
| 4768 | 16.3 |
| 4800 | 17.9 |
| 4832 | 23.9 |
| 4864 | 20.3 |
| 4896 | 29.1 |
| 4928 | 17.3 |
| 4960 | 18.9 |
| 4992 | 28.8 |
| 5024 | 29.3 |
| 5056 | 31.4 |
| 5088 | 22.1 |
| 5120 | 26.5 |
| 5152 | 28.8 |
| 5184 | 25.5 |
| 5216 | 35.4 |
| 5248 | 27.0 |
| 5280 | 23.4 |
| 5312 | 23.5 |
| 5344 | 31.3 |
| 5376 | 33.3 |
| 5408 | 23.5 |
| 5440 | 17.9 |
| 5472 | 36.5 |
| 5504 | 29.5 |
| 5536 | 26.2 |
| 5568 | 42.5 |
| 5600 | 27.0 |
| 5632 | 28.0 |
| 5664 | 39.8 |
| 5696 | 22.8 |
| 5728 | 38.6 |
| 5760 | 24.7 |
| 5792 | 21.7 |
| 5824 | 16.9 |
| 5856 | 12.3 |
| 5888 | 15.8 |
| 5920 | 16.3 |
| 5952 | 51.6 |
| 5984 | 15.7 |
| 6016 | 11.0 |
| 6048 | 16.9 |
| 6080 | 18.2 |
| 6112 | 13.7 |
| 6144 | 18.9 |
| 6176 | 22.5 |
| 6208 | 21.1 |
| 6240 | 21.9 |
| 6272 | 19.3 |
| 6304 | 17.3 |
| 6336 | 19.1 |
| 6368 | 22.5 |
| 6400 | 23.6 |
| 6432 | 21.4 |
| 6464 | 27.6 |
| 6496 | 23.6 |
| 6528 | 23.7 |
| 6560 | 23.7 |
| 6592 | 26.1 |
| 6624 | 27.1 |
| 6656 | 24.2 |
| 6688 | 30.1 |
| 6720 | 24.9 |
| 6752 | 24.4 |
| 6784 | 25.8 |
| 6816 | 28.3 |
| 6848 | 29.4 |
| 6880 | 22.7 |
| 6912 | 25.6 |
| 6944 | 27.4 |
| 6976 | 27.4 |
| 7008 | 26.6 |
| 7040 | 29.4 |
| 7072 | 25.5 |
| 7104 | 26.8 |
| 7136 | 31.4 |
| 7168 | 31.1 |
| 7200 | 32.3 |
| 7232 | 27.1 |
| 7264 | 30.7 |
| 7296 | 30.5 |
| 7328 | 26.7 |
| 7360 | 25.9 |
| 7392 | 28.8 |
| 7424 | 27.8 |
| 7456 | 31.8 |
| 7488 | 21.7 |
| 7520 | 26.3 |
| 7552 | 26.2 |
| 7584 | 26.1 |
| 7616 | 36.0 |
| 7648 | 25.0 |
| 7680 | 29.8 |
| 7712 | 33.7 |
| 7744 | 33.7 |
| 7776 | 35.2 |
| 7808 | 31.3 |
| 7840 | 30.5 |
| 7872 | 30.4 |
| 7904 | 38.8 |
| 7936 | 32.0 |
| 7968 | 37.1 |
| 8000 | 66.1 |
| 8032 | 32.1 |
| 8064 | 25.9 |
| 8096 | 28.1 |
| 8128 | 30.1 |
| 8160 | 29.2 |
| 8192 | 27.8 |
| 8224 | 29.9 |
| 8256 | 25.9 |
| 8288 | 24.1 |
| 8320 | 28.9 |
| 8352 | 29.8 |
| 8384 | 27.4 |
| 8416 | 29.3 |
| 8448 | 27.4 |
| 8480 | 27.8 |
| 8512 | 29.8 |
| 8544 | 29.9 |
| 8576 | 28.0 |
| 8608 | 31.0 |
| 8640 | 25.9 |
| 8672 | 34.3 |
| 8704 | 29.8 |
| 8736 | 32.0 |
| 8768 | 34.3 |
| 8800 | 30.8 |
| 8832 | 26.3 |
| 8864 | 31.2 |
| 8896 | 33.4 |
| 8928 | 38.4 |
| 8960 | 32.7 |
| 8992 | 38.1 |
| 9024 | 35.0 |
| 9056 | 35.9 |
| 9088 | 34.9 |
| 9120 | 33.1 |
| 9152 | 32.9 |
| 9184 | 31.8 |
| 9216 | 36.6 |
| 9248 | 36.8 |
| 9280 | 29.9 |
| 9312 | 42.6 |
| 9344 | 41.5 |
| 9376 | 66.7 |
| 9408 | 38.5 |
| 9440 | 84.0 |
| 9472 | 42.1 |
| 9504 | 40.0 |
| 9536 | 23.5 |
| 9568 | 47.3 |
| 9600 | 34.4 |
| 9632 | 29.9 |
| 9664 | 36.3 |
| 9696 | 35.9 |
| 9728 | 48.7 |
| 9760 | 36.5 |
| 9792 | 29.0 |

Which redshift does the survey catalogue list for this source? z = 0.596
